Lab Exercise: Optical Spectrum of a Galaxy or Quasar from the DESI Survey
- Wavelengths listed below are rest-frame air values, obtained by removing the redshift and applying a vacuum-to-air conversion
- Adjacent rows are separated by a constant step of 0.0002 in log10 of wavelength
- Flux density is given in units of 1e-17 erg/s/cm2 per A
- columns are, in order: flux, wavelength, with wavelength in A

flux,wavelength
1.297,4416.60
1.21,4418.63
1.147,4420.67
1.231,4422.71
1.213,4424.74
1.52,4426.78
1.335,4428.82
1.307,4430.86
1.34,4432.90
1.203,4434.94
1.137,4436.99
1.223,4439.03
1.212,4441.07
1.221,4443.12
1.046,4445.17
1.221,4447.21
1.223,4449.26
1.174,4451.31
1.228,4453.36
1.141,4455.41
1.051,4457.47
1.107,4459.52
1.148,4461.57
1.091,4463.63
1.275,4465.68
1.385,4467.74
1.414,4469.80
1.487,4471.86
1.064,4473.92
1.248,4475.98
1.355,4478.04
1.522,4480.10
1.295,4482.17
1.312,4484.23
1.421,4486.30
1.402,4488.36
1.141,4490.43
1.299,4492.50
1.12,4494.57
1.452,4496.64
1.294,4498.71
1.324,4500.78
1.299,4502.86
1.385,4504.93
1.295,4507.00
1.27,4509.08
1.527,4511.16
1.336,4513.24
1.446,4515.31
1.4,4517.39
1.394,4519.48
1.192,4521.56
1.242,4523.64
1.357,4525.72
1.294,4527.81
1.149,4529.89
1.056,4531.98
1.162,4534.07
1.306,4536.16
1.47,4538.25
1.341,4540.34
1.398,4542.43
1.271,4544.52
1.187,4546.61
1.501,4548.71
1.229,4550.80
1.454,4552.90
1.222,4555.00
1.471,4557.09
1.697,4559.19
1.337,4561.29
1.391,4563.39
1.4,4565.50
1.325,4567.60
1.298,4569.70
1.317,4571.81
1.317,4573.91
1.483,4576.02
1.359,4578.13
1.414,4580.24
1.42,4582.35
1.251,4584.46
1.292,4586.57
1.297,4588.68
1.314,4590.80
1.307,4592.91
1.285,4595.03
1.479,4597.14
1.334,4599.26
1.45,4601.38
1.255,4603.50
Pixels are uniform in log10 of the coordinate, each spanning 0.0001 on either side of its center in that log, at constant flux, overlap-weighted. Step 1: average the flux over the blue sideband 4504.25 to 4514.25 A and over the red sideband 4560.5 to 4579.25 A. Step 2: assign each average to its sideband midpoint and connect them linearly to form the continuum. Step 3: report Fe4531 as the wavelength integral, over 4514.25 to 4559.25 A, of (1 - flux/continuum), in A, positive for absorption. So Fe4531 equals 1.3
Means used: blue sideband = 1.36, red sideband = 1.36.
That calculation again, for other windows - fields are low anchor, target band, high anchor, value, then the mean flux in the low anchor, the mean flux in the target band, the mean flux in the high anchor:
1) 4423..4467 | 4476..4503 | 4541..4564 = -0.9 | 1.21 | 1.32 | 1.38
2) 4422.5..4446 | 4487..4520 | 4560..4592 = -0.9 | 1.25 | 1.34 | 1.35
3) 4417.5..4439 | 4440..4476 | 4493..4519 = 2.4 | 1.26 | 1.21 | 1.35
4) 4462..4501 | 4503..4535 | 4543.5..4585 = 0.8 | 1.31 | 1.3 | 1.37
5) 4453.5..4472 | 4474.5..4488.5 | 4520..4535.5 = -1.5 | 1.22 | 1.35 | 1.22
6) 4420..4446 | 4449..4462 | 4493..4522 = 1.3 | 1.24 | 1.15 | 1.34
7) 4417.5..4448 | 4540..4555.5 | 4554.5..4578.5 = 0.5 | 1.24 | 1.33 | 1.39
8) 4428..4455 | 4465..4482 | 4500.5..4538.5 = -1.2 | 1.22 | 1.34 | 1.31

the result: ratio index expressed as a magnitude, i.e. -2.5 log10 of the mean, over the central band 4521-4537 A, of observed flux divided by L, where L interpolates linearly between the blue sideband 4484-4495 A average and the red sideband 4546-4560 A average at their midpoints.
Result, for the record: 0.11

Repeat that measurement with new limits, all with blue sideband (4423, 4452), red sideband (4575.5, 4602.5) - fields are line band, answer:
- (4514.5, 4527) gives -0.024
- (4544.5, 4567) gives -0.040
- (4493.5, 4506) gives -0.020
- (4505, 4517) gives -0.065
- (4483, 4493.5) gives -0.029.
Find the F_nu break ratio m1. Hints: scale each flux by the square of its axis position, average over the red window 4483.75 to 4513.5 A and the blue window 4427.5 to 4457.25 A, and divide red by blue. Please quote 1.1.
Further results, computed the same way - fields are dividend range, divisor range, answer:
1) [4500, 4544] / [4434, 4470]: 1.14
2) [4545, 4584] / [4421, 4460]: 1.19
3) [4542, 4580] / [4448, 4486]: 1.14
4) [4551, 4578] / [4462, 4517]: 1.08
